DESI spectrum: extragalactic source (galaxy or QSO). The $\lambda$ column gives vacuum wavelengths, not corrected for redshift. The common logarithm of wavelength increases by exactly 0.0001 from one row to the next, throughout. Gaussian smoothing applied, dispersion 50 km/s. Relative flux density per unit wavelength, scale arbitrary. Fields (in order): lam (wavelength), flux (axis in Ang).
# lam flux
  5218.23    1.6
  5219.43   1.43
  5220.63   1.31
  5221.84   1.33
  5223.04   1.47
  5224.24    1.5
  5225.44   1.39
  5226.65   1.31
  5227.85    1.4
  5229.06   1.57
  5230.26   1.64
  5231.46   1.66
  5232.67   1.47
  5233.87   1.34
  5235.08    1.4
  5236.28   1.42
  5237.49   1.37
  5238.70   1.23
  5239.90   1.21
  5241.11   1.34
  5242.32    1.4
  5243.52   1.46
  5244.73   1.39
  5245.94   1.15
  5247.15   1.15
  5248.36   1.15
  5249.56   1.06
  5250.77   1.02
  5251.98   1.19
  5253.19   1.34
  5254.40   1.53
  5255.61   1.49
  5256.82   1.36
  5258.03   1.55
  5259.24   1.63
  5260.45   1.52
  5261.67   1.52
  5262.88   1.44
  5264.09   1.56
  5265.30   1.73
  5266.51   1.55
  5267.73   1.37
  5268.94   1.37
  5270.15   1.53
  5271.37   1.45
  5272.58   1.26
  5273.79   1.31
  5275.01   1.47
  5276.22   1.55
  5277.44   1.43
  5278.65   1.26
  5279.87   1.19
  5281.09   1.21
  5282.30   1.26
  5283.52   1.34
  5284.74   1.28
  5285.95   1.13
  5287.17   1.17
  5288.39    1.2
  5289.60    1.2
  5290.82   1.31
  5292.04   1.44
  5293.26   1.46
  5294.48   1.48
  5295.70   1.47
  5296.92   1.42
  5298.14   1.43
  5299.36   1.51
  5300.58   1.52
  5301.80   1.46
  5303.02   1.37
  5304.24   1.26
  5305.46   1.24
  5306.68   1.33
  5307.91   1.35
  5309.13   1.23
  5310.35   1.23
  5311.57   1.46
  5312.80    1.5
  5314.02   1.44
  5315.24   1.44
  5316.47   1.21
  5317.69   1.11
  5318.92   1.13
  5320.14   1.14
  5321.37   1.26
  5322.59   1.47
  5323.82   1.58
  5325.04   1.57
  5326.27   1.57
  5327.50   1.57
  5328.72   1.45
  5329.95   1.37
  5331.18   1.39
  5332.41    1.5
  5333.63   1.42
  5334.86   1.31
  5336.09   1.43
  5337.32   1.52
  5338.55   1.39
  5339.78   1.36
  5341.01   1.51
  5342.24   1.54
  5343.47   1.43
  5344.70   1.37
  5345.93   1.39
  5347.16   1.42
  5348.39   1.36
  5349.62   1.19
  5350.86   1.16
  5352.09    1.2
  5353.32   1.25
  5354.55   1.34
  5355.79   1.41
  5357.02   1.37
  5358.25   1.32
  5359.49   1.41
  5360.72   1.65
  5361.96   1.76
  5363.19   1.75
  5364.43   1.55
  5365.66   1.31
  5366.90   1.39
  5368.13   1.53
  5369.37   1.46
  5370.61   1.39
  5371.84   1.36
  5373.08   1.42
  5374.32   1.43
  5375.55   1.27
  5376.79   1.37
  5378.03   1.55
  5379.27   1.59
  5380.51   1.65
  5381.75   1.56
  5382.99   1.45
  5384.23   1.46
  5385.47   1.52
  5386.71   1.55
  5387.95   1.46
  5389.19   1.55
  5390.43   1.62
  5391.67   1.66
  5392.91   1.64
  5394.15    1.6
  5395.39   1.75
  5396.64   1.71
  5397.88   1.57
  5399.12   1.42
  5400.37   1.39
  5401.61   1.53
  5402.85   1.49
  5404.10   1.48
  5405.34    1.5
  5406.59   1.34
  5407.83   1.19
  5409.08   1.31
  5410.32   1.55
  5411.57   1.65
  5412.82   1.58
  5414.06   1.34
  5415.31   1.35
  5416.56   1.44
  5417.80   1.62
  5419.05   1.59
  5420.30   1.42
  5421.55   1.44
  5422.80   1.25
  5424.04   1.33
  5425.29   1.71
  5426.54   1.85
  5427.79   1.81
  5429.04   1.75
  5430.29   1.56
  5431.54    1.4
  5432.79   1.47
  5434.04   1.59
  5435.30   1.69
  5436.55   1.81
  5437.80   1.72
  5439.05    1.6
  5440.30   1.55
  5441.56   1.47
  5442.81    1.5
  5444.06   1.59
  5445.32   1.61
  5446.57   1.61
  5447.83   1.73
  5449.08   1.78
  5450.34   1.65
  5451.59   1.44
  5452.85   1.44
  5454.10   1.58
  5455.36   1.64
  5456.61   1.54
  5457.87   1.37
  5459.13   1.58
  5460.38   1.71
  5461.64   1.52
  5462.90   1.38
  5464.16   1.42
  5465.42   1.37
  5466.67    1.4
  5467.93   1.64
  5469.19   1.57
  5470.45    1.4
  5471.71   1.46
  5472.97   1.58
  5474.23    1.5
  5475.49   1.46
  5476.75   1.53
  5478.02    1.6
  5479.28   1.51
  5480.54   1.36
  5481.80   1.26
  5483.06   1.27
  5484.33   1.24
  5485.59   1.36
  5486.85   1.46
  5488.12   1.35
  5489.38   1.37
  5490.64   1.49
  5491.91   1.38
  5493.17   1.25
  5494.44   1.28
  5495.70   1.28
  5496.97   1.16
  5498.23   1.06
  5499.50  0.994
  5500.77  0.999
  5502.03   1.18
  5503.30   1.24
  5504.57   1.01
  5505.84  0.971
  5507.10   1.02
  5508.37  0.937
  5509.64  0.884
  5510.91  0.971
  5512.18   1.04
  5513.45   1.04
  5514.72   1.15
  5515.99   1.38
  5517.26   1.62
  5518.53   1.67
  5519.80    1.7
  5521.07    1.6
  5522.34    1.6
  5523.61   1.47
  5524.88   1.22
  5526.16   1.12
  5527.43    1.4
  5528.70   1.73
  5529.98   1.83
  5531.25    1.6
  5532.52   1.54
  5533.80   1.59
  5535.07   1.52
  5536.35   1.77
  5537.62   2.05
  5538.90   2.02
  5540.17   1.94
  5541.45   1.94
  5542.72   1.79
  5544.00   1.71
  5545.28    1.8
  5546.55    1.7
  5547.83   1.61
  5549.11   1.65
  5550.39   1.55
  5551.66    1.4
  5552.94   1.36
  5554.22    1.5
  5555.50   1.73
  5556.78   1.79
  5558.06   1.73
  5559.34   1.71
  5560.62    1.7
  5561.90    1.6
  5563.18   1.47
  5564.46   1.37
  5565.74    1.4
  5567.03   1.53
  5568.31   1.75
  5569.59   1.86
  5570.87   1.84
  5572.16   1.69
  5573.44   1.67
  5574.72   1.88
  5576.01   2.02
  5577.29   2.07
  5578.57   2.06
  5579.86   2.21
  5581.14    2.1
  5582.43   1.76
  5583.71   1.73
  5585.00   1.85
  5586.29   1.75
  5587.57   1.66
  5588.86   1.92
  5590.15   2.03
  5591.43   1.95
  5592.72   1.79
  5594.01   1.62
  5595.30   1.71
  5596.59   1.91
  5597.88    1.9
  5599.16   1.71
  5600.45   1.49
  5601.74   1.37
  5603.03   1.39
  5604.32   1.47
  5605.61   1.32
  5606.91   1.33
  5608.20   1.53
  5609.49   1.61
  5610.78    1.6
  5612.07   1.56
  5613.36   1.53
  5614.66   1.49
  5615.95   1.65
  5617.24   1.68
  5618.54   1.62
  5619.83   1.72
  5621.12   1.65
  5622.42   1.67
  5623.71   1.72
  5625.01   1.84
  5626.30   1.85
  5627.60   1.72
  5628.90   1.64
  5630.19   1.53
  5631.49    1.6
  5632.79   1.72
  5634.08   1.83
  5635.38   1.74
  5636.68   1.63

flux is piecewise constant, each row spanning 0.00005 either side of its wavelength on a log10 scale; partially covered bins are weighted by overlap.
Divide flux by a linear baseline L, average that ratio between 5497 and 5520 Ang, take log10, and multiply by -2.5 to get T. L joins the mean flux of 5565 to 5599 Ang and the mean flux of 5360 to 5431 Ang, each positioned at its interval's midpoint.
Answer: 0.43 mag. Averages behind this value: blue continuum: 1.52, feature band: 1.15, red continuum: 1.83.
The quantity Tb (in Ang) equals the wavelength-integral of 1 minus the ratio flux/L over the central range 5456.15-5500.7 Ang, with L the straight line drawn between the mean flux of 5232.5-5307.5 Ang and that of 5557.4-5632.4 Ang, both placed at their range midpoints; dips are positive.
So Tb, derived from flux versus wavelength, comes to 5.10 Ang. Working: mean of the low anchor 1.36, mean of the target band 1.4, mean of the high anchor 1.7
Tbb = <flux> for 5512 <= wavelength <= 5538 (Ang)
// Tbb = 1.51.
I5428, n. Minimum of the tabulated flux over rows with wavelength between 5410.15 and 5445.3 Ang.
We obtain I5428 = 1.25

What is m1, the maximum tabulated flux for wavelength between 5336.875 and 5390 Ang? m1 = 1.76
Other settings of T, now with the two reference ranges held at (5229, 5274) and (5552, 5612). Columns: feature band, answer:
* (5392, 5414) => 0.02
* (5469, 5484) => 0.11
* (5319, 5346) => 0.03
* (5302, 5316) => 0.08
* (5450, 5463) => 0.04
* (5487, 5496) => 0.20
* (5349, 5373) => 0.07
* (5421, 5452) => -0.02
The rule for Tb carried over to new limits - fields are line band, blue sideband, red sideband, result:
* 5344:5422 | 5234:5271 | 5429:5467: 1.9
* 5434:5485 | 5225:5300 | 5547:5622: 1.2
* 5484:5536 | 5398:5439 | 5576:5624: 9.8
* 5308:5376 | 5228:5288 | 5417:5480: 2.5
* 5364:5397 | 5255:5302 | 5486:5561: -2.0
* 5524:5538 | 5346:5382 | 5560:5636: 0.5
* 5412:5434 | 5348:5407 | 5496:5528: -2.2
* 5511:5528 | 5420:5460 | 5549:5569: 2.2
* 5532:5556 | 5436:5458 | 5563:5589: 0.7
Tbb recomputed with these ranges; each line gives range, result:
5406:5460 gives 1.55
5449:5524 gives 1.36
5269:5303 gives 1.36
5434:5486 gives 1.52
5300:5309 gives 1.35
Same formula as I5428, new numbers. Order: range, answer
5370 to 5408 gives 1.19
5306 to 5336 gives 1.11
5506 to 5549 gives 0.884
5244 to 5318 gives 1.02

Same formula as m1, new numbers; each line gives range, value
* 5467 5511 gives 1.64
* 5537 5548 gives 2.05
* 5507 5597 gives 2.21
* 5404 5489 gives 1.85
